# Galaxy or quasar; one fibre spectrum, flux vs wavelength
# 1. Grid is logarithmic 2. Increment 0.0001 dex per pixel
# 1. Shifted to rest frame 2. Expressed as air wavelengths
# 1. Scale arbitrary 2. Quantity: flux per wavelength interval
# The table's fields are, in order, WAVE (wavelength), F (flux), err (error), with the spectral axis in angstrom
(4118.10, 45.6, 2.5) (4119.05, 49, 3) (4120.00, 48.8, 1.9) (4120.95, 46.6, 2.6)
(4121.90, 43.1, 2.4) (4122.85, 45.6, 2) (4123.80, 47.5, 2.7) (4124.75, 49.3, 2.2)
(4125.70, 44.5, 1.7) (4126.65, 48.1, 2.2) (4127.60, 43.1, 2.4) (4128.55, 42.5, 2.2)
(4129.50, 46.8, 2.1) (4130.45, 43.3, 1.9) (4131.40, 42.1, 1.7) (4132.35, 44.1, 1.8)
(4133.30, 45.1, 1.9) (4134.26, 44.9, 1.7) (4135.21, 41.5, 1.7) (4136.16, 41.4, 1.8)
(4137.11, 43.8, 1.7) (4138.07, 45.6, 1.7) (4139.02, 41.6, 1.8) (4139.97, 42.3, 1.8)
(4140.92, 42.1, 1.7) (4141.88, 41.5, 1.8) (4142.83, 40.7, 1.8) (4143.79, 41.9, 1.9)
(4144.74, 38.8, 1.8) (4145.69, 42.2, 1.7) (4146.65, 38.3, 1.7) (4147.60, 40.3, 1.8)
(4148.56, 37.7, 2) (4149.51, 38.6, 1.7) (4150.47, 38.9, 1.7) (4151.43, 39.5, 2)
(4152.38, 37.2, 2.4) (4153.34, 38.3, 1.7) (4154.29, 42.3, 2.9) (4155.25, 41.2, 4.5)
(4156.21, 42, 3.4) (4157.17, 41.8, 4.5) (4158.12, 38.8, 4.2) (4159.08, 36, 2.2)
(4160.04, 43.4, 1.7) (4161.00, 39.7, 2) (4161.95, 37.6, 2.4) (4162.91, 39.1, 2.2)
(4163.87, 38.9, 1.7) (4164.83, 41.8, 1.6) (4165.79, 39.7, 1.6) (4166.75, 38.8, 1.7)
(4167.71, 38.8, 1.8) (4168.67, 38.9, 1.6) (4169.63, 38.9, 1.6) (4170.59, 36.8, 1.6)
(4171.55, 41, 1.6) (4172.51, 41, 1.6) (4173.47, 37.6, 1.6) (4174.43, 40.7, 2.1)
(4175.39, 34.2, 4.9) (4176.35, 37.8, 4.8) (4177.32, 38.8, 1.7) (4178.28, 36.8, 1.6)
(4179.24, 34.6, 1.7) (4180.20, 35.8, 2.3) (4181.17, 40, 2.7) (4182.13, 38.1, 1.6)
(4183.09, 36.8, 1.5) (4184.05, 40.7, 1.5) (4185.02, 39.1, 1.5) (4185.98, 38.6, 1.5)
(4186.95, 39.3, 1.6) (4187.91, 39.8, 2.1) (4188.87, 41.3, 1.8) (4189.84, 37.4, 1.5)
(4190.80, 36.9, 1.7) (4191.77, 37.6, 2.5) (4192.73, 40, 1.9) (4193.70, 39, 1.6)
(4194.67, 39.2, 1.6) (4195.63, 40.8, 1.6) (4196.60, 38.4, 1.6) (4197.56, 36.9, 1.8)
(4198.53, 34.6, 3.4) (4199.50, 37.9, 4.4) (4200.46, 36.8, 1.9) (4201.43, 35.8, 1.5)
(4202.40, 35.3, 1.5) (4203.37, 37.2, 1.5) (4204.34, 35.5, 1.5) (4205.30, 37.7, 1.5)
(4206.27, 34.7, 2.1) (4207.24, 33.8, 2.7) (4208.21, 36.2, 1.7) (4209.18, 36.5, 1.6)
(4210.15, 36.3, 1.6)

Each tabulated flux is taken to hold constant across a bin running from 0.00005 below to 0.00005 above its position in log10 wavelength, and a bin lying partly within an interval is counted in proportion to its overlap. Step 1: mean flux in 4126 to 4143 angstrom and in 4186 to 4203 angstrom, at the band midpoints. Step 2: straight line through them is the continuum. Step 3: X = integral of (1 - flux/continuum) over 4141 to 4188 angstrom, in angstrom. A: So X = 1.79 angstrom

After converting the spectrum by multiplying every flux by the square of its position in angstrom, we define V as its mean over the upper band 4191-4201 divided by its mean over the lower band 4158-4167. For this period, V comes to 0.98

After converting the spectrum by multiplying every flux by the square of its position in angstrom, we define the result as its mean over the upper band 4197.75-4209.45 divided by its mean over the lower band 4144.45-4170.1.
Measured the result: 0.93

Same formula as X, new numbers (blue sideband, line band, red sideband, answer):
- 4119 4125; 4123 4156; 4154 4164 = 1.0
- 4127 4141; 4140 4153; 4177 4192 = 0.7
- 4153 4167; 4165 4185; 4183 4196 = 0.6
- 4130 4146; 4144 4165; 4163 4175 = 0.6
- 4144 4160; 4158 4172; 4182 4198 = 0.1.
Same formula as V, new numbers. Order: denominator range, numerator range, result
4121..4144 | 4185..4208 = 0.88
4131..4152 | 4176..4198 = 0.95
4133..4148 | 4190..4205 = 0.92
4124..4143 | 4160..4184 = 0.90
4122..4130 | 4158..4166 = 0.88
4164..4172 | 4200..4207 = 0.93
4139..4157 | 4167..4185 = 0.96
